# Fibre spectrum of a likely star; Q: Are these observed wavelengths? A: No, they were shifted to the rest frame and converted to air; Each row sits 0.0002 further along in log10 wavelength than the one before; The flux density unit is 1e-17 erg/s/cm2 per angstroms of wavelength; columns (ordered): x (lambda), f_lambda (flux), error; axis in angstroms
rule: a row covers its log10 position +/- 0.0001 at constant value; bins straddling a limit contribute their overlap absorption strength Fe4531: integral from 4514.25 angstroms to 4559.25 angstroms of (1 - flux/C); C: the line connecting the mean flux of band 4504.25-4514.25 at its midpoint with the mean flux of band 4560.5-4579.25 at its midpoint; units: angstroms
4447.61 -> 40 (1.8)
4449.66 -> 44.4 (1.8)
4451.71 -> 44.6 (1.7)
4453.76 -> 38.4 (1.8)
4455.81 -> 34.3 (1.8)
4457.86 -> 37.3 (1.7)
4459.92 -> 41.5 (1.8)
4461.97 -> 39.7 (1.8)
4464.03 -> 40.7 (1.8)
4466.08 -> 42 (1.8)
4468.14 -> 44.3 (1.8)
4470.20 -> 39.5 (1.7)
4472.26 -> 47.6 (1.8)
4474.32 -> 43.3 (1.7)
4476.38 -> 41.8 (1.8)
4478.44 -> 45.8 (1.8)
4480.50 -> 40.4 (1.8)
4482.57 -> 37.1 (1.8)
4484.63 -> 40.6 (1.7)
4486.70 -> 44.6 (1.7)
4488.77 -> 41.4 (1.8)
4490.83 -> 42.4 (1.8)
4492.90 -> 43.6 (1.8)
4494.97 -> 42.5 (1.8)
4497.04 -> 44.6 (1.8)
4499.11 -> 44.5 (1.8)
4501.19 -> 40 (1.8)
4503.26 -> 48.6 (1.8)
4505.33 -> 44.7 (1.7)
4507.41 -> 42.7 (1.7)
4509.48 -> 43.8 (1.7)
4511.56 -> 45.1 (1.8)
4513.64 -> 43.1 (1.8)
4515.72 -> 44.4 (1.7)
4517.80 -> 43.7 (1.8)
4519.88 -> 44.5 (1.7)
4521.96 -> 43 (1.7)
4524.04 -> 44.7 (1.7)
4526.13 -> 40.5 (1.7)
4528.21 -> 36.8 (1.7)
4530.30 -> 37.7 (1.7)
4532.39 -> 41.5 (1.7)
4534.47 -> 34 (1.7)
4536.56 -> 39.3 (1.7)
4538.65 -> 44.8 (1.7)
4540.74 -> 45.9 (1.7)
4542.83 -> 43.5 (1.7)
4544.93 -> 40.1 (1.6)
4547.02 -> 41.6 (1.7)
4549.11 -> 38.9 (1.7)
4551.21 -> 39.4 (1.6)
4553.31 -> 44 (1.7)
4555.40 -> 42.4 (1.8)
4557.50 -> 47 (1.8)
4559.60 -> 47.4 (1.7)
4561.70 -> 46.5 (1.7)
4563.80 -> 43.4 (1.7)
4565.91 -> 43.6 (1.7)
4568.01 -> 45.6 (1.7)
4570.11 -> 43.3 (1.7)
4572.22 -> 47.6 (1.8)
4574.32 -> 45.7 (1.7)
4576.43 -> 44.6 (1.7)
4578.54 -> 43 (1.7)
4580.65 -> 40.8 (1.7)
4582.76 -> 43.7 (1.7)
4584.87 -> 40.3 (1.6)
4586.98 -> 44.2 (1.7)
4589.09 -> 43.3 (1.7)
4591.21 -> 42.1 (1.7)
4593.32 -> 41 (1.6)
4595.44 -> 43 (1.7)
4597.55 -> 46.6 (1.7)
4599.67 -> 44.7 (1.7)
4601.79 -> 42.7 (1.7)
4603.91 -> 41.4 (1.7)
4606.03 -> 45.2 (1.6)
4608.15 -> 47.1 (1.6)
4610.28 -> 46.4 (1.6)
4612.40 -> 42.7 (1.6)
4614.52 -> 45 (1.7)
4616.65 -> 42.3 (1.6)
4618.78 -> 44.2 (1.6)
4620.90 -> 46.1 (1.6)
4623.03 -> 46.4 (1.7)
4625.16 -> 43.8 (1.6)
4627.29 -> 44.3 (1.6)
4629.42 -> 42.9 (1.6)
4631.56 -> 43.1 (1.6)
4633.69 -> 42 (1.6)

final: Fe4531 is 2.50 angstroms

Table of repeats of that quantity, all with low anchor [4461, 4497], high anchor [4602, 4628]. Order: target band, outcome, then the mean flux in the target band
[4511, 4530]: 0.2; 42.6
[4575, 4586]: 0.3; 42.6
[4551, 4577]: -0.7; 44.8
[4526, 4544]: 1.1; 40.4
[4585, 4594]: 0.3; 42.5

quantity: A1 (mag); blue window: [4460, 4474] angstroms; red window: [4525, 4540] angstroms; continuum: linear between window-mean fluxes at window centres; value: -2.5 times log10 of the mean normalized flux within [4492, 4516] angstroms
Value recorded -0.08 mag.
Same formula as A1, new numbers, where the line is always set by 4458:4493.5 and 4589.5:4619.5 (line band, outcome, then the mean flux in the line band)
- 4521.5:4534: 0.064 mag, 40.3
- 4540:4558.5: 0.015 mag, 42.5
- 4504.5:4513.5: -0.037 mag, 43.9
